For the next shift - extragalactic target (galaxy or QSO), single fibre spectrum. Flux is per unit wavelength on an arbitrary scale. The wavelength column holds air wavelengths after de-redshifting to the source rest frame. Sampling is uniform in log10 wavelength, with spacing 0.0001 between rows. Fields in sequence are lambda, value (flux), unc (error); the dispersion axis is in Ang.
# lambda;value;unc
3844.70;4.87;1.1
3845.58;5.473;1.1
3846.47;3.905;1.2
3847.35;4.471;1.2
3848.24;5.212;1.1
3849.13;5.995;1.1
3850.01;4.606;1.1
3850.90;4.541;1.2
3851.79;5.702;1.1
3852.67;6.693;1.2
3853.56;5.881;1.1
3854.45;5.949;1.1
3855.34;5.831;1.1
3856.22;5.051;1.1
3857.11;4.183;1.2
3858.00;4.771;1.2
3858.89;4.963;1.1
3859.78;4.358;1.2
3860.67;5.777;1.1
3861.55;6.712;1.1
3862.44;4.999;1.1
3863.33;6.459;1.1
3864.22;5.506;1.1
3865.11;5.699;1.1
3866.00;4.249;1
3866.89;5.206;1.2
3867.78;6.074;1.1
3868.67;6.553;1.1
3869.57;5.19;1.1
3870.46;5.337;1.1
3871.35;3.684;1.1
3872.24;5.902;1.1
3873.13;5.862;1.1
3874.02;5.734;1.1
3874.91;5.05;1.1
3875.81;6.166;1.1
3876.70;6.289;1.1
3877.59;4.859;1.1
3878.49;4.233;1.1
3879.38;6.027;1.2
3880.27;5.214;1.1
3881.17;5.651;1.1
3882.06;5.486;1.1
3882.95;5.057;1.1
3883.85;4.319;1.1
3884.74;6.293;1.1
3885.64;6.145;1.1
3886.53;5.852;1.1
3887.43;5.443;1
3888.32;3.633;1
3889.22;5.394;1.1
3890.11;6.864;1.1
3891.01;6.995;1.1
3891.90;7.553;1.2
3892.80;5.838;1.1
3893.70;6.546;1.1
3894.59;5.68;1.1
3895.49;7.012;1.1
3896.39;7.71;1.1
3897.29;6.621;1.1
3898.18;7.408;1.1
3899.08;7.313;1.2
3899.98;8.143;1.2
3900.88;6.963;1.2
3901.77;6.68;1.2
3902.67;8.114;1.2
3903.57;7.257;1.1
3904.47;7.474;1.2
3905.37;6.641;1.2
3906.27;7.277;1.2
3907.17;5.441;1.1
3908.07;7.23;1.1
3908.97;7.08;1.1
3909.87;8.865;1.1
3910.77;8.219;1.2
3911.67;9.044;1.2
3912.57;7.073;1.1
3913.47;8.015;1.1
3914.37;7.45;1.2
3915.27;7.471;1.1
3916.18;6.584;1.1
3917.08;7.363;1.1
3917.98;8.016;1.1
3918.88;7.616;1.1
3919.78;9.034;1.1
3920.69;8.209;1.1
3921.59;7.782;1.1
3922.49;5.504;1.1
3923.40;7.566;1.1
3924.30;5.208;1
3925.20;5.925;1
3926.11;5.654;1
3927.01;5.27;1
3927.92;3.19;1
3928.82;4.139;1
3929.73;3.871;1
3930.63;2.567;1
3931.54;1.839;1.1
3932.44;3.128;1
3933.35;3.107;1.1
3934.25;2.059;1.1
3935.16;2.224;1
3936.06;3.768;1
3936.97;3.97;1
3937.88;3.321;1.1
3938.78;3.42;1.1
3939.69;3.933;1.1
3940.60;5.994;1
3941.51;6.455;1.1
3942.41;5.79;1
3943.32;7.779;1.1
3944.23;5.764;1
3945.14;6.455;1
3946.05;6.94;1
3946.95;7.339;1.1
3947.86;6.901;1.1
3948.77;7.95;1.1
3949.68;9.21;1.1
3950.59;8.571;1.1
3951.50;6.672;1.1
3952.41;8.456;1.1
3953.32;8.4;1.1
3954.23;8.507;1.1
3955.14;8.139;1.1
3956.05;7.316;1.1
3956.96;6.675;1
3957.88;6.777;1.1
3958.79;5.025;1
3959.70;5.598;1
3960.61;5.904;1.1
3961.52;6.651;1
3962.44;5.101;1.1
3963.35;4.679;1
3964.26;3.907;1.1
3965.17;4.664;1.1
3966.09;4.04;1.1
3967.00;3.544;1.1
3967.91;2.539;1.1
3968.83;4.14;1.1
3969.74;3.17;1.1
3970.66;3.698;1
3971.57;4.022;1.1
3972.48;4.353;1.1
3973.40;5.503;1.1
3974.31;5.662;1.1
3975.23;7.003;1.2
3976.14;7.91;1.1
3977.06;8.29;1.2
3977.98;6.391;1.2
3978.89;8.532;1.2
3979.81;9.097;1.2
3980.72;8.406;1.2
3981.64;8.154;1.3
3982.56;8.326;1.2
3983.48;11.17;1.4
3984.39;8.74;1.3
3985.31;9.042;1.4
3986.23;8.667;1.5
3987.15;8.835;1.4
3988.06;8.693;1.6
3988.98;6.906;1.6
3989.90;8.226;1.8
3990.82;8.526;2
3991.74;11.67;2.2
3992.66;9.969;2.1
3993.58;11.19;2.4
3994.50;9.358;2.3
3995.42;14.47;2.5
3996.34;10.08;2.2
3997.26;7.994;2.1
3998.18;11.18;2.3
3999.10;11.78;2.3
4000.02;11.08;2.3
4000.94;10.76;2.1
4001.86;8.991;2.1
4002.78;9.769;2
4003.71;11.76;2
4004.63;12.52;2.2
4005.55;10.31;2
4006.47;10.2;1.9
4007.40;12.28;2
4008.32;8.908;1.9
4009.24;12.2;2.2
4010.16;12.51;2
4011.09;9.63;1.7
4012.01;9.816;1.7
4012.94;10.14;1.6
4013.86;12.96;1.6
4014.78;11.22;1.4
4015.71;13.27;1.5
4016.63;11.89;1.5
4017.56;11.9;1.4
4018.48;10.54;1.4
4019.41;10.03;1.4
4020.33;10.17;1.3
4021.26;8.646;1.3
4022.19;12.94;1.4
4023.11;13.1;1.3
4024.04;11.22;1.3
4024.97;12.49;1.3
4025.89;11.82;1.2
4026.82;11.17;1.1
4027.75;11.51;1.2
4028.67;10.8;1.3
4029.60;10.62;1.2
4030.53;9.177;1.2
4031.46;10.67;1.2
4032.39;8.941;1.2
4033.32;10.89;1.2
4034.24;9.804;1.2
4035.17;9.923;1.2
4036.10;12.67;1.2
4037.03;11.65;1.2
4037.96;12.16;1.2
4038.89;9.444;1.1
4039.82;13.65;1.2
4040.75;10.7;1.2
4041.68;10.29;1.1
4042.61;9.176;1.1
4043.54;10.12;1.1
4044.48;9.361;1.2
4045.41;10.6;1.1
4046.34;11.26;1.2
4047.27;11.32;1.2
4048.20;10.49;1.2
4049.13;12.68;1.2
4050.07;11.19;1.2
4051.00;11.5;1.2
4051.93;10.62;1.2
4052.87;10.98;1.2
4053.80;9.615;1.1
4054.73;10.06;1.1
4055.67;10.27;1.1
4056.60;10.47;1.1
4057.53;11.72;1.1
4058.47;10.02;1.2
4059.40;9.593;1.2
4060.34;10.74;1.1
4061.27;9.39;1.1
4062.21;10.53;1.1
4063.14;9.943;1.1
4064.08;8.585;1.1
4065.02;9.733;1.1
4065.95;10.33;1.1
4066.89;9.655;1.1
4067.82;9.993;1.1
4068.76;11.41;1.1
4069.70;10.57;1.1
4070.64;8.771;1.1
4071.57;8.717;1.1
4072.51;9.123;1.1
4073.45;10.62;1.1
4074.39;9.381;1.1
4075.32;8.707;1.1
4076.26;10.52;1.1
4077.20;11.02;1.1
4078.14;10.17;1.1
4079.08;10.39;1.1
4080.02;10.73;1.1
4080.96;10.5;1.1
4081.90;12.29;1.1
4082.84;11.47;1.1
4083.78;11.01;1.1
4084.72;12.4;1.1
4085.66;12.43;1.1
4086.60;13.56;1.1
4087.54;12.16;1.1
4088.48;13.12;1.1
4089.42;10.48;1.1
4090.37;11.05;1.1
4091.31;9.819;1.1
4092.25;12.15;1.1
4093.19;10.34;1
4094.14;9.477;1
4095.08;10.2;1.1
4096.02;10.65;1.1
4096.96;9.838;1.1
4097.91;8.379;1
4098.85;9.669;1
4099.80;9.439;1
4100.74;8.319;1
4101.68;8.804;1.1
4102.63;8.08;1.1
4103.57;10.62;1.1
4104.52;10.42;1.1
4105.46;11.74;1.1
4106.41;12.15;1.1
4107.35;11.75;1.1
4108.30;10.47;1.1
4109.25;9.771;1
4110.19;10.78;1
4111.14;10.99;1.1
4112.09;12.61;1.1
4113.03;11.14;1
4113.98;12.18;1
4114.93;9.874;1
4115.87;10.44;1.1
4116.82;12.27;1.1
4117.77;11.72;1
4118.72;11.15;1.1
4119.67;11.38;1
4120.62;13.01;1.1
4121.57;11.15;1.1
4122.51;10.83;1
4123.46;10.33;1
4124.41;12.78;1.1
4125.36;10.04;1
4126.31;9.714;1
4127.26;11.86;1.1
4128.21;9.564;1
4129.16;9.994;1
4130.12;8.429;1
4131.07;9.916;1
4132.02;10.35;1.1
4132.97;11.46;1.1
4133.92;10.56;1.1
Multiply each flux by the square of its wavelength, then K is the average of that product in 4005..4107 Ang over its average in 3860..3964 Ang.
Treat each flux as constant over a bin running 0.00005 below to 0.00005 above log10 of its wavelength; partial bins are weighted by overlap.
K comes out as 1.9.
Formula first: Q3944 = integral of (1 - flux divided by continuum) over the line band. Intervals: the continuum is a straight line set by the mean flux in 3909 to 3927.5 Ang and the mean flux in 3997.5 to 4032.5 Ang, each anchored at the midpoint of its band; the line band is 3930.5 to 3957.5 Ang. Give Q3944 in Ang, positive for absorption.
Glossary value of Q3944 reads 8.3 Ang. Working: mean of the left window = 7.28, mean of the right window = 11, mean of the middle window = 5.8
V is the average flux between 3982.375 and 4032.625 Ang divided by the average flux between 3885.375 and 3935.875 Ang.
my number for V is 1.69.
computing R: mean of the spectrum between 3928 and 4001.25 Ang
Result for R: 6.74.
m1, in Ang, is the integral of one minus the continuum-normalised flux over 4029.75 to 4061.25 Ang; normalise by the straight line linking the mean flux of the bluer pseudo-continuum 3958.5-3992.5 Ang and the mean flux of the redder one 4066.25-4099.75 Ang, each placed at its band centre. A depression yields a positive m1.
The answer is -4.9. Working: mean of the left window 6.66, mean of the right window 10.6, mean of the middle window 10.6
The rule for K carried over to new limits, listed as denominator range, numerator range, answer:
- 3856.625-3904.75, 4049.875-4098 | 1.97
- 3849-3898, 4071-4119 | 2.12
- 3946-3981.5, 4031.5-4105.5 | 1.75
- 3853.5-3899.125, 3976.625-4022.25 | 1.90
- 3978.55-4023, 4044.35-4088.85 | 1.06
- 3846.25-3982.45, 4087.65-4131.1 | 1.97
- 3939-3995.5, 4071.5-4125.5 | 1.64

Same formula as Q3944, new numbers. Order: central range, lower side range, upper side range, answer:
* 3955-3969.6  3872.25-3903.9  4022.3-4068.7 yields 5.43 Ang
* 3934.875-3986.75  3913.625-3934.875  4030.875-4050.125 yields 6.63 Ang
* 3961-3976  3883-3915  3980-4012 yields 7.43 Ang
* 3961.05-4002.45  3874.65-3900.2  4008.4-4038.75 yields 8.45 Ang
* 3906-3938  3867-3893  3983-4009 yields 5.70 Ang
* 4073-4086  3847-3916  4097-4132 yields -1.18 Ang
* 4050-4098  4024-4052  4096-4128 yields 1.28 Ang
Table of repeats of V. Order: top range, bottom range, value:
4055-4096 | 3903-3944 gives 1.79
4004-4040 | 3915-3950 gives 1.99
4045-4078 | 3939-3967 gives 1.60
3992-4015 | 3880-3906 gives 1.69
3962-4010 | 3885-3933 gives 1.27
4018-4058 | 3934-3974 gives 1.94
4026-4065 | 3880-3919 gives 1.56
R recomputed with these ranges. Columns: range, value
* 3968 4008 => 8.71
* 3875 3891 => 5.5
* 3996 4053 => 10.9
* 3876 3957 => 6.26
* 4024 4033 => 10.8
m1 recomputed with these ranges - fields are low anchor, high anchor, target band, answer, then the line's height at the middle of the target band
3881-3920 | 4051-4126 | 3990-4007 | -3.4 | 8.81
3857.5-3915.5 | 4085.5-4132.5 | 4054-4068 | -0.4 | 9.76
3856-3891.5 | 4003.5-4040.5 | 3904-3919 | -1.2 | 6.89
